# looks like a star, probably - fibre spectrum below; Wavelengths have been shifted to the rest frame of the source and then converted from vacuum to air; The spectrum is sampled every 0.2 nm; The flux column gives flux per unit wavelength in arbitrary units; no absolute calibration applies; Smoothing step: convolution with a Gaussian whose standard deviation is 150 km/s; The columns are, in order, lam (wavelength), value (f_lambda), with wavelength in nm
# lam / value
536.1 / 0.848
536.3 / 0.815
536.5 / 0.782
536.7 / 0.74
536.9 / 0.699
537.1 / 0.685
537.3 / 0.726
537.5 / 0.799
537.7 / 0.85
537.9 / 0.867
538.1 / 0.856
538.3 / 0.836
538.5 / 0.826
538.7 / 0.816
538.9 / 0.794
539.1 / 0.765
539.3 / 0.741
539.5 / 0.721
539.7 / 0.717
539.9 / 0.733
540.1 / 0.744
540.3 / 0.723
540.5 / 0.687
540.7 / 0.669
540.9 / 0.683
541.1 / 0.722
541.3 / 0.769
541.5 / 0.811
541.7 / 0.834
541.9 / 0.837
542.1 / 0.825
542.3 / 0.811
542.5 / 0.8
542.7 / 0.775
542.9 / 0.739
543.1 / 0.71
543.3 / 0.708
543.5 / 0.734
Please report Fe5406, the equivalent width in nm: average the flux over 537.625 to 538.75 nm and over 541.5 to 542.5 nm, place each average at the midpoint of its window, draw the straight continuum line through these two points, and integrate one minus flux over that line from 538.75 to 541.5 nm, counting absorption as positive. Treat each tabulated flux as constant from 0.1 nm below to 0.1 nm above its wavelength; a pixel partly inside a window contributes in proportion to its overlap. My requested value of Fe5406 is 0.33 nm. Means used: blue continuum 0.843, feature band 0.733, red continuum 0.823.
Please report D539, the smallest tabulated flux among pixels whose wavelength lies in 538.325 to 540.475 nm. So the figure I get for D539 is 0.717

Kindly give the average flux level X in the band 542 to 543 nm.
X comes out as 0.79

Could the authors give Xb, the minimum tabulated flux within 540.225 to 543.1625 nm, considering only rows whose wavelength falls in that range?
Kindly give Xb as 0.669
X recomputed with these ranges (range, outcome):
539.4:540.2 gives 0.729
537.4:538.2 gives 0.843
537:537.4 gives 0.706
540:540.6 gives 0.718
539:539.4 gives 0.753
